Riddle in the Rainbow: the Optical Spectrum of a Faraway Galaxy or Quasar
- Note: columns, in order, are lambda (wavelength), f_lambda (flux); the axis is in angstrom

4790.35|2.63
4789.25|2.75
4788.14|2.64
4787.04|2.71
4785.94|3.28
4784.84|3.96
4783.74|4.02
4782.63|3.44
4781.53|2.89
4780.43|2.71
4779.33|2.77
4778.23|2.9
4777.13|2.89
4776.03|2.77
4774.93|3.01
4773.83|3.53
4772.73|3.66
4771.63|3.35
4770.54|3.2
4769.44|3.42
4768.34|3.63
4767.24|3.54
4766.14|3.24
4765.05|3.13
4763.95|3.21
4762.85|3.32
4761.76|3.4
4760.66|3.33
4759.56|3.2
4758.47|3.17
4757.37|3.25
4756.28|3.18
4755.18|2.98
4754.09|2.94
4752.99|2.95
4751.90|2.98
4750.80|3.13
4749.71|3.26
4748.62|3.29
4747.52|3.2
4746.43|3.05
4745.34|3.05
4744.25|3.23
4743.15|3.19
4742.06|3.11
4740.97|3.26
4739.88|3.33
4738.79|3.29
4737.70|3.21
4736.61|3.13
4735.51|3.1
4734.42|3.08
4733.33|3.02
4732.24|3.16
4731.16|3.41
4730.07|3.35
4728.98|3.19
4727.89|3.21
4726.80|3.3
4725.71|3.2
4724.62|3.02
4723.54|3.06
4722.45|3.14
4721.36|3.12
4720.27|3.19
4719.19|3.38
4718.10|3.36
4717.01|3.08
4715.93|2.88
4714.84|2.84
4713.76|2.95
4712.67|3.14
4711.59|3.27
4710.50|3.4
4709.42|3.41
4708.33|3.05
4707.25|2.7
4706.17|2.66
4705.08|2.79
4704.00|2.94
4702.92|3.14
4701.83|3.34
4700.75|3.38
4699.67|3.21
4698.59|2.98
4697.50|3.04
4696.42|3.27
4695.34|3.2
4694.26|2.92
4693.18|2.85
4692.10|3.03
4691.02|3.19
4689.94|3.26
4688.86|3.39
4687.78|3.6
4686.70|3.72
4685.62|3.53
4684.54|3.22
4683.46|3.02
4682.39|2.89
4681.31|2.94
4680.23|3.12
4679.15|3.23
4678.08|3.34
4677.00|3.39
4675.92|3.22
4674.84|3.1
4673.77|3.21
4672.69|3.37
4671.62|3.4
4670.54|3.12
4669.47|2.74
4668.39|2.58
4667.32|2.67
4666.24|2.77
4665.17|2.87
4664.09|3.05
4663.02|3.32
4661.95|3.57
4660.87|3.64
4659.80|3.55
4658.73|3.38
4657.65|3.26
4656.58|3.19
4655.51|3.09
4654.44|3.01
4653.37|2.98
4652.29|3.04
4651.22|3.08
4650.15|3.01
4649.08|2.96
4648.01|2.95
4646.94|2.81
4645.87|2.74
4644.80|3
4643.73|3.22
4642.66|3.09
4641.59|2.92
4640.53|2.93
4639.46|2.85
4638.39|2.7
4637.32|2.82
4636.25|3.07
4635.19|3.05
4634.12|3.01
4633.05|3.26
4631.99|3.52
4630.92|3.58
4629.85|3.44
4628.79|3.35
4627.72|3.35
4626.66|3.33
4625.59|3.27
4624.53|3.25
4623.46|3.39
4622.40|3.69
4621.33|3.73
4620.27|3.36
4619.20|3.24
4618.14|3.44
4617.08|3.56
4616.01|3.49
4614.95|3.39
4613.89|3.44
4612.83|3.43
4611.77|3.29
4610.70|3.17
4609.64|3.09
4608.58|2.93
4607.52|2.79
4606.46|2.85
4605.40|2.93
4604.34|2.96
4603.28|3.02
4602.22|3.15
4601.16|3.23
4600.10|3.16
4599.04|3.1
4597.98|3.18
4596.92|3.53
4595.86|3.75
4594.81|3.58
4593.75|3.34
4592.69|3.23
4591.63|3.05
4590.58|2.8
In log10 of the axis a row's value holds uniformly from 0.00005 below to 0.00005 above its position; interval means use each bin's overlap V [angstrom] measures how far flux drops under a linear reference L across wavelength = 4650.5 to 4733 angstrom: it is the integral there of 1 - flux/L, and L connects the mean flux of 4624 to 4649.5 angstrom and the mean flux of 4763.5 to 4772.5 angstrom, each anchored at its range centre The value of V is 1.4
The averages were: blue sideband 3.1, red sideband 3.35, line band 3.15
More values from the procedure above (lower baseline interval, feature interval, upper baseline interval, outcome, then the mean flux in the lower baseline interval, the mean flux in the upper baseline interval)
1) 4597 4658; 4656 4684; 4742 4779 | 0.2 angstrom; 3.16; 3.2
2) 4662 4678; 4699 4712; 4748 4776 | 0.2 angstrom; 3.08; 3.24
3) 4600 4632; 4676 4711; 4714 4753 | 0.5 angstrom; 3.28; 3.16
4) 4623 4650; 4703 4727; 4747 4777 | 0.8 angstrom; 3.11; 3.23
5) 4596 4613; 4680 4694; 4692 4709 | -0.7 angstrom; 3.12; 3.03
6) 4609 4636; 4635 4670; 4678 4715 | 2.6 angstrom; 3.36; 3.14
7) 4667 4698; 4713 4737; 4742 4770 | 0.3 angstrom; 3.16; 3.21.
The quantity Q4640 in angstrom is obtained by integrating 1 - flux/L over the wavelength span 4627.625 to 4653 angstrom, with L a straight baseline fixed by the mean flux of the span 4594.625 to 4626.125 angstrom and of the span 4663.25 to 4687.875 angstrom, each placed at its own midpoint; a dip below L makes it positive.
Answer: 1.1 angstrom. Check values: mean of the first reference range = 3.28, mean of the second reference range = 3.13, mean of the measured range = 3.07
